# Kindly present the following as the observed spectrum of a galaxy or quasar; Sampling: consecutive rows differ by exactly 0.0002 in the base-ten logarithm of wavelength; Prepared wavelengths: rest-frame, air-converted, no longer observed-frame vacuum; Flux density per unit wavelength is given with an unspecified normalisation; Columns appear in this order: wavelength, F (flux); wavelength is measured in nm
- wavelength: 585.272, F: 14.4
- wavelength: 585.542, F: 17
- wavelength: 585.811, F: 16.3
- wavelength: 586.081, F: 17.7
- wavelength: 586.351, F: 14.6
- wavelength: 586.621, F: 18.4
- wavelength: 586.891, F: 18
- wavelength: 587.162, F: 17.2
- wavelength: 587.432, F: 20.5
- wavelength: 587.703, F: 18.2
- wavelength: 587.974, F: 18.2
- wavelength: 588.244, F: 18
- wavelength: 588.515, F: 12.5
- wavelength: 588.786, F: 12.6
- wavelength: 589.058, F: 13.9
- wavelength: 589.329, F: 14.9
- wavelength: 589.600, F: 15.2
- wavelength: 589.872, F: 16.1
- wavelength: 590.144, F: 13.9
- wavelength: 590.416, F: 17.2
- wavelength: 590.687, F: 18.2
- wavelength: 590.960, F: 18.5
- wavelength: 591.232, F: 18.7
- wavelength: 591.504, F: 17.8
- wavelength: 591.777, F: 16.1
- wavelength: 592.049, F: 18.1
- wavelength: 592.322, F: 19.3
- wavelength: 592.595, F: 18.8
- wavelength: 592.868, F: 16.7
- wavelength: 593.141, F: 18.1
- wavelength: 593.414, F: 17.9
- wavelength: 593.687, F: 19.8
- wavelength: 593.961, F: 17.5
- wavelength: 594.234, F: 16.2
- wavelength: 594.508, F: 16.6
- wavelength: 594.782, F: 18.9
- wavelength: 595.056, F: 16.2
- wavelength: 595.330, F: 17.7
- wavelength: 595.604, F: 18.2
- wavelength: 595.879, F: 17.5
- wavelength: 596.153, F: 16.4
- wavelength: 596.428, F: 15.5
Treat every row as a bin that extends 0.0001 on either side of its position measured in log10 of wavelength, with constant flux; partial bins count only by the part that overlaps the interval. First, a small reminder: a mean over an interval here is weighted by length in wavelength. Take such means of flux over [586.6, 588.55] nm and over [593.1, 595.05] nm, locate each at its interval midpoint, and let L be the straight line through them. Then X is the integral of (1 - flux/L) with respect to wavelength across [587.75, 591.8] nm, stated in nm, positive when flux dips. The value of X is 0.373 nm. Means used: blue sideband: 17.8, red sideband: 17.7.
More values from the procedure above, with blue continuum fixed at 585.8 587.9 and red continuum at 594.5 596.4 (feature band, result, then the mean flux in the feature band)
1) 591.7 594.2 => -0.085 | 18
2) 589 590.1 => 0.160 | 15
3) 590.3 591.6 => -0.044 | 18.1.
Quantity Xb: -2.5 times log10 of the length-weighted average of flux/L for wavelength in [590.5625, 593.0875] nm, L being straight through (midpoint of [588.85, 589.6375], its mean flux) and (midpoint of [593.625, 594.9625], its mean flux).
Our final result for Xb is -0.13 mag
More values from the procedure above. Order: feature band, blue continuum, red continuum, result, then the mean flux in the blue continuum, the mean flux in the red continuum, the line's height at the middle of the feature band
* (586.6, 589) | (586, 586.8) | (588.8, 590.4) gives -0.06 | 16.9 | 14.8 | 16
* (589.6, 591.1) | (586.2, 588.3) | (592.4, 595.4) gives 0.07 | 17.9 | 17.7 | 17.8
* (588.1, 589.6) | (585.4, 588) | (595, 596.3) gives 0.20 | 17.6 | 17.2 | 17.5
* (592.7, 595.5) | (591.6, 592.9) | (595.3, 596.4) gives 0.00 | 17.9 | 17.2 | 17.5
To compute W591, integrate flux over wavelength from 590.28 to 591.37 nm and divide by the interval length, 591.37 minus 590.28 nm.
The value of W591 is 18.2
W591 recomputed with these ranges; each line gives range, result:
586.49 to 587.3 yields 17.9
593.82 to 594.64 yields 16.8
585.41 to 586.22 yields 17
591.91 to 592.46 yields 18.7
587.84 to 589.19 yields 15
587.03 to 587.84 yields 18.6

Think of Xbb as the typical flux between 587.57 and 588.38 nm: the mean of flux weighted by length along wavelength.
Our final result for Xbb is 18.1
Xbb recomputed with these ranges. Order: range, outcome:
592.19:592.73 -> 19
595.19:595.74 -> 18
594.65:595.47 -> 17.6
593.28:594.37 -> 17.9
